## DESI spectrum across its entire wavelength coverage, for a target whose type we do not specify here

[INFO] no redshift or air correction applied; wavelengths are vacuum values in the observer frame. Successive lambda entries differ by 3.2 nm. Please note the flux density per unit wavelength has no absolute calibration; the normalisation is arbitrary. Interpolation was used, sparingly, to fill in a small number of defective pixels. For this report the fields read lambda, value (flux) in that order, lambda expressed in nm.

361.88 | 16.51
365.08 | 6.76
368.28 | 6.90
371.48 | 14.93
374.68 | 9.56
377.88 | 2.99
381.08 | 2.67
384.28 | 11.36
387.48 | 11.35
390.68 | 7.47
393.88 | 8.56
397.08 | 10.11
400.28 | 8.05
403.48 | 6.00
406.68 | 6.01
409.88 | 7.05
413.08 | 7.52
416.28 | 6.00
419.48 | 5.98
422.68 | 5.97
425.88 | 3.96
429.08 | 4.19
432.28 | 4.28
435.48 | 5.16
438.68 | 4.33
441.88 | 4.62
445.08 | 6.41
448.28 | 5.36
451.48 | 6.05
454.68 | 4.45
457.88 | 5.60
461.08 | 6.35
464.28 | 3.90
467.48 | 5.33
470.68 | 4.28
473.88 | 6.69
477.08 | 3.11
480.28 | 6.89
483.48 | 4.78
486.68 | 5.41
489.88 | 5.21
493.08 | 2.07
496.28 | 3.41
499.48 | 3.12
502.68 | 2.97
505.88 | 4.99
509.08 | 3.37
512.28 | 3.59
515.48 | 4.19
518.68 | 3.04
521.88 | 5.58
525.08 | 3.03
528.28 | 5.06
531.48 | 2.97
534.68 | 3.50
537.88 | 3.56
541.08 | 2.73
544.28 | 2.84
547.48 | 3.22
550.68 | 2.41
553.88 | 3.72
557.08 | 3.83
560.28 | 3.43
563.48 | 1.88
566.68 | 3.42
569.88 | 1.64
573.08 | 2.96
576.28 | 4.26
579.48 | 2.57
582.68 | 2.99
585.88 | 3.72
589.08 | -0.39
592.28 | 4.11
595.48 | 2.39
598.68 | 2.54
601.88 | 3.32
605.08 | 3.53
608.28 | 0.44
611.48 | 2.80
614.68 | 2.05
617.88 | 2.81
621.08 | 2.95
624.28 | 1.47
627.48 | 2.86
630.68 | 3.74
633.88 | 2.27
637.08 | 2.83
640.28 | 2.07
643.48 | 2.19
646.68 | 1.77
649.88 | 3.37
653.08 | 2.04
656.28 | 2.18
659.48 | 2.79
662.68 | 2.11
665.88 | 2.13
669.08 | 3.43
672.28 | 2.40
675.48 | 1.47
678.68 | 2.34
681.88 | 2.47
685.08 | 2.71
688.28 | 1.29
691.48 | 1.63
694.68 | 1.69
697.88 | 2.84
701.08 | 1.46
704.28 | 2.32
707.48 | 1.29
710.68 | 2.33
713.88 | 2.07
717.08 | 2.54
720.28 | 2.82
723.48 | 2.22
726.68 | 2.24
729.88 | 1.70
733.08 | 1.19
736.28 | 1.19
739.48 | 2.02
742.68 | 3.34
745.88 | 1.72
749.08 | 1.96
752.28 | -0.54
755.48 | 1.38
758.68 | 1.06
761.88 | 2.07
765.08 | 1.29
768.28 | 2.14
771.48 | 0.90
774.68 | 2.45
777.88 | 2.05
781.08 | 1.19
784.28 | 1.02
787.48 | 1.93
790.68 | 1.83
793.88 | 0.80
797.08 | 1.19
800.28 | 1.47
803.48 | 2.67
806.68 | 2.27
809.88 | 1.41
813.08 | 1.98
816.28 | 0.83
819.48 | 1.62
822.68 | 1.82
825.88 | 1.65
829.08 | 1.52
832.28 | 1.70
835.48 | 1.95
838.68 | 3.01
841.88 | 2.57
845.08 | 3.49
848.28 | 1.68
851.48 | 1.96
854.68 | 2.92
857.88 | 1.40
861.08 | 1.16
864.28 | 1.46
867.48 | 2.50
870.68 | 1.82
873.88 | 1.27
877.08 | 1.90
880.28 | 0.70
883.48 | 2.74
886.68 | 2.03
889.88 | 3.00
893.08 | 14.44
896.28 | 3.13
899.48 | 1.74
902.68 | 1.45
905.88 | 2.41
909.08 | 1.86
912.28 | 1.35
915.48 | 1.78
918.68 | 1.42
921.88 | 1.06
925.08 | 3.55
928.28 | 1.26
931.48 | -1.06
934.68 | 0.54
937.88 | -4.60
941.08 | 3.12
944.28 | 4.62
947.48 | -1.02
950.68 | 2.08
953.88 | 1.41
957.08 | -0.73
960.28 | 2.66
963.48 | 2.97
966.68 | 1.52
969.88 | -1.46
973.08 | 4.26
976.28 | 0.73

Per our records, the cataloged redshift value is 1.39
